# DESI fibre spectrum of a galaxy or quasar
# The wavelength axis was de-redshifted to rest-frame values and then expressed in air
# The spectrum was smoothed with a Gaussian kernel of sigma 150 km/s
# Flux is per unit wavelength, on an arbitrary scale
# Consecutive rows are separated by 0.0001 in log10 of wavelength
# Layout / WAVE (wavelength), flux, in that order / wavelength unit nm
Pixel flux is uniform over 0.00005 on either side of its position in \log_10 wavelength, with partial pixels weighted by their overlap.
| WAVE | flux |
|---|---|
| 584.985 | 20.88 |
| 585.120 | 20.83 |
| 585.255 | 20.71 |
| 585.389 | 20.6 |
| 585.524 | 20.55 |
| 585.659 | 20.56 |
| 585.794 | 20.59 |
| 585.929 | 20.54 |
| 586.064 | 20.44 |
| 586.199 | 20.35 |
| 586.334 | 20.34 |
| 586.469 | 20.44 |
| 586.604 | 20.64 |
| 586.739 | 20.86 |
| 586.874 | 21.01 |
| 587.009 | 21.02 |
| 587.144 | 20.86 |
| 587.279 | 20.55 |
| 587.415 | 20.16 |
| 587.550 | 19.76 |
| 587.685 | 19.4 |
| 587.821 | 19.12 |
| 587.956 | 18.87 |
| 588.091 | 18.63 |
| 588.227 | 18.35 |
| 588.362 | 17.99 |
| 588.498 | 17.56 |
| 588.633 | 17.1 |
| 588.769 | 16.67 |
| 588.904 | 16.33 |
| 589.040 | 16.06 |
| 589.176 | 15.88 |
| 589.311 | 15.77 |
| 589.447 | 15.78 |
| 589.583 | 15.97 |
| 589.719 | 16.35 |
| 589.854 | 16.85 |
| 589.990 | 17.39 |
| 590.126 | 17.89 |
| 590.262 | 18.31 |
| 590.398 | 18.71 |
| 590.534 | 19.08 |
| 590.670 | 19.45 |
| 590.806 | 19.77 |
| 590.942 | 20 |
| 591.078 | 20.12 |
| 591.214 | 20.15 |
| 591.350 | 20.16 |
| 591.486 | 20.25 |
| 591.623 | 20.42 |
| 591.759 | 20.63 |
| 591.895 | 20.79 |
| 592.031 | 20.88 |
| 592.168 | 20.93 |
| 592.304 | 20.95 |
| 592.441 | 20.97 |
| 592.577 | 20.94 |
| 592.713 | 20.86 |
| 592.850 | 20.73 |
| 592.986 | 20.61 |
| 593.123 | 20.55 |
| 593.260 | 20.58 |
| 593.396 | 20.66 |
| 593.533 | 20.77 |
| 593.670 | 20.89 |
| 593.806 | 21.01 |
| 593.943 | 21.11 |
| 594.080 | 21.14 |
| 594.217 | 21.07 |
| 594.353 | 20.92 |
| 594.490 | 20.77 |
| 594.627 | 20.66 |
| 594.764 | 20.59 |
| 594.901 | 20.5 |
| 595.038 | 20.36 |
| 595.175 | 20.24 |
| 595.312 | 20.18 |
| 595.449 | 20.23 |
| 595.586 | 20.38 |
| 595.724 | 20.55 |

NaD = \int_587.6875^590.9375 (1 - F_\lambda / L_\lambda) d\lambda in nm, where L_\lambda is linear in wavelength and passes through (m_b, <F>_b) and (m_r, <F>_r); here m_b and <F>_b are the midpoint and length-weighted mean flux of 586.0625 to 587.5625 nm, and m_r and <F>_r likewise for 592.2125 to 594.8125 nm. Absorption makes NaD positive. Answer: 0.48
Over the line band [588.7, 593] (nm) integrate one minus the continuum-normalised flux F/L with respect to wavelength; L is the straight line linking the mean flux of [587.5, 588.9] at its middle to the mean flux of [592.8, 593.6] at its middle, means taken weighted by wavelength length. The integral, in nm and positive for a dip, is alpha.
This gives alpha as 0.14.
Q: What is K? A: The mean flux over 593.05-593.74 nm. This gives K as 20.7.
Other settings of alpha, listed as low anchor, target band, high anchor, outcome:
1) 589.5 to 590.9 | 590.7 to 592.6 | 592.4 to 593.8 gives -0.11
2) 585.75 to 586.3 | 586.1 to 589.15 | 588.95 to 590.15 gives -0.08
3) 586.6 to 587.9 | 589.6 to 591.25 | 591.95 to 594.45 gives 0.16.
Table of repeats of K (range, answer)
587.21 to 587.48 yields 20.3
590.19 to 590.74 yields 18.9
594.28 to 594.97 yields 20.7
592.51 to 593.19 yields 20.7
